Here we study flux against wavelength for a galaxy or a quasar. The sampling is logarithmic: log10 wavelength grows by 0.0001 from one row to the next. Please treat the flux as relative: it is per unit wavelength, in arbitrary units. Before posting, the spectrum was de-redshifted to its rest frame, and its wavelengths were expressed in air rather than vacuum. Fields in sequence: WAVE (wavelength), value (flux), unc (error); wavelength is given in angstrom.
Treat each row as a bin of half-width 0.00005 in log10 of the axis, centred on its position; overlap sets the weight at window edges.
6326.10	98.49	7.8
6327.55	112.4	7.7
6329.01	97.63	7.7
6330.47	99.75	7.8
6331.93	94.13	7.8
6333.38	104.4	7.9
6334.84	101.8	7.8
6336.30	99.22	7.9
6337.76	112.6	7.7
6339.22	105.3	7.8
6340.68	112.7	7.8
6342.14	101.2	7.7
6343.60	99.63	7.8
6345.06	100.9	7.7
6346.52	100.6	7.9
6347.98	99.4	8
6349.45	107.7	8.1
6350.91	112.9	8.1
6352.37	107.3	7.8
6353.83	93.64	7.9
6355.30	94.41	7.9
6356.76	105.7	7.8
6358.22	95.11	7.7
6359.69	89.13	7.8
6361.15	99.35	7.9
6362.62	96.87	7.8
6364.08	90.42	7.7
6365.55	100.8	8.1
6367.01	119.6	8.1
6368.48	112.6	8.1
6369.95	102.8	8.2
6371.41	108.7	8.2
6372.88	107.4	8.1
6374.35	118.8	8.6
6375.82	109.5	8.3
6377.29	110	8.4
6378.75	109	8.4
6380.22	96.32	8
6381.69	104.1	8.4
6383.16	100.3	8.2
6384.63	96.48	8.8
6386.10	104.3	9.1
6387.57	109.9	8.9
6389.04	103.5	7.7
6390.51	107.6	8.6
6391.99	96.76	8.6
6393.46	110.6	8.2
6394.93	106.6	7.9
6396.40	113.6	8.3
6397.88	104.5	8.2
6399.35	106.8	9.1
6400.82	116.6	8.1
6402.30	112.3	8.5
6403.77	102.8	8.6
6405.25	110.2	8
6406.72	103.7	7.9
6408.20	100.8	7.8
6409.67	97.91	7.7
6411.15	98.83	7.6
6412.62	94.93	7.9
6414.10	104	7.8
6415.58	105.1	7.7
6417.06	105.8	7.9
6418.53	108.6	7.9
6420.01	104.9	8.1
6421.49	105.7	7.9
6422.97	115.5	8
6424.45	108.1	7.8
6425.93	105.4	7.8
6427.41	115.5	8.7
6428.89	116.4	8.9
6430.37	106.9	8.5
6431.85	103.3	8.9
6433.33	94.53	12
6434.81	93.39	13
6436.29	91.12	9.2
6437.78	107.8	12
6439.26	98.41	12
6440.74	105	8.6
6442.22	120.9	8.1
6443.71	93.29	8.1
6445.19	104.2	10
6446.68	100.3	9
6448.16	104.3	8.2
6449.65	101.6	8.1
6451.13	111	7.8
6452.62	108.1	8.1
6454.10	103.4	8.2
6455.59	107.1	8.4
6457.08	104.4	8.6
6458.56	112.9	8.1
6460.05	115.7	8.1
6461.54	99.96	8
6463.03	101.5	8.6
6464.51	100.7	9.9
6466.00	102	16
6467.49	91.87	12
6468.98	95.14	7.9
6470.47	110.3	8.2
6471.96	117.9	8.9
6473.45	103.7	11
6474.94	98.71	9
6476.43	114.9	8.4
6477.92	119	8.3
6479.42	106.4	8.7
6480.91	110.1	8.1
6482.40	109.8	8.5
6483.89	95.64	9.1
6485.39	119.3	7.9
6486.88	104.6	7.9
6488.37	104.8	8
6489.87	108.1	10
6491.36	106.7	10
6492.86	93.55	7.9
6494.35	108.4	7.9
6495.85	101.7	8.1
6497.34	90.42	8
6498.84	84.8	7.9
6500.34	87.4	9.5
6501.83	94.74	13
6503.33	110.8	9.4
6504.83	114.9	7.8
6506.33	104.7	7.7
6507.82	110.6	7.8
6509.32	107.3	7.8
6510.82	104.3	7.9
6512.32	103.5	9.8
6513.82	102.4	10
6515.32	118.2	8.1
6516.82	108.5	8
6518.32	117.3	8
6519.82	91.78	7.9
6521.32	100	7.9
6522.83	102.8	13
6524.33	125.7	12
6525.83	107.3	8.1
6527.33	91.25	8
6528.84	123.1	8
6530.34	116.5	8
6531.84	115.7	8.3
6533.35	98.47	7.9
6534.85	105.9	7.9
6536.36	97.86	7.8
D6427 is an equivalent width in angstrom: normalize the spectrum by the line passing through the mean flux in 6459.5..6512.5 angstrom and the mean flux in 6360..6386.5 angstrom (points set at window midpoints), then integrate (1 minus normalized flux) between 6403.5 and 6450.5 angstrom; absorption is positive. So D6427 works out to 0.2 angstrom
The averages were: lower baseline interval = 105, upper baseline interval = 104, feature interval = 104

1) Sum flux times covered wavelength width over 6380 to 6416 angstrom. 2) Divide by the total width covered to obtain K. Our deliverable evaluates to 104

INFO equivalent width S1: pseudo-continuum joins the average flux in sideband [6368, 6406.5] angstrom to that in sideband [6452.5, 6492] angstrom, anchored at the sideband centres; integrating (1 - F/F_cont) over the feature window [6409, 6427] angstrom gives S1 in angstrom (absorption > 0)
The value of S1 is 0.33 angstrom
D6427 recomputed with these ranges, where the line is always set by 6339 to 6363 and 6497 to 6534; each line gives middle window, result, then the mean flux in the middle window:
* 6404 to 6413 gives 0.1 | 101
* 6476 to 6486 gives -0.6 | 110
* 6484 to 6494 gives -0.1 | 106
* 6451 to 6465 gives -0.3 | 106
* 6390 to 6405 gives -0.8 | 108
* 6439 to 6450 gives 0.0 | 104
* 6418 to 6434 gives -0.7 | 108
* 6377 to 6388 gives -0.1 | 103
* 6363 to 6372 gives -0.3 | 105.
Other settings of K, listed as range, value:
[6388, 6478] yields 105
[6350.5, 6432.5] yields 105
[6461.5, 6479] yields 105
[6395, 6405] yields 109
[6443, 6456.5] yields 104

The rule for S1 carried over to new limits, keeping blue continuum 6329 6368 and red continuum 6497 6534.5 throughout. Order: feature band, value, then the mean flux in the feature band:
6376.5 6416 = -0.7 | 105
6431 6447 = 0.4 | 101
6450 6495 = -0.7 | 106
